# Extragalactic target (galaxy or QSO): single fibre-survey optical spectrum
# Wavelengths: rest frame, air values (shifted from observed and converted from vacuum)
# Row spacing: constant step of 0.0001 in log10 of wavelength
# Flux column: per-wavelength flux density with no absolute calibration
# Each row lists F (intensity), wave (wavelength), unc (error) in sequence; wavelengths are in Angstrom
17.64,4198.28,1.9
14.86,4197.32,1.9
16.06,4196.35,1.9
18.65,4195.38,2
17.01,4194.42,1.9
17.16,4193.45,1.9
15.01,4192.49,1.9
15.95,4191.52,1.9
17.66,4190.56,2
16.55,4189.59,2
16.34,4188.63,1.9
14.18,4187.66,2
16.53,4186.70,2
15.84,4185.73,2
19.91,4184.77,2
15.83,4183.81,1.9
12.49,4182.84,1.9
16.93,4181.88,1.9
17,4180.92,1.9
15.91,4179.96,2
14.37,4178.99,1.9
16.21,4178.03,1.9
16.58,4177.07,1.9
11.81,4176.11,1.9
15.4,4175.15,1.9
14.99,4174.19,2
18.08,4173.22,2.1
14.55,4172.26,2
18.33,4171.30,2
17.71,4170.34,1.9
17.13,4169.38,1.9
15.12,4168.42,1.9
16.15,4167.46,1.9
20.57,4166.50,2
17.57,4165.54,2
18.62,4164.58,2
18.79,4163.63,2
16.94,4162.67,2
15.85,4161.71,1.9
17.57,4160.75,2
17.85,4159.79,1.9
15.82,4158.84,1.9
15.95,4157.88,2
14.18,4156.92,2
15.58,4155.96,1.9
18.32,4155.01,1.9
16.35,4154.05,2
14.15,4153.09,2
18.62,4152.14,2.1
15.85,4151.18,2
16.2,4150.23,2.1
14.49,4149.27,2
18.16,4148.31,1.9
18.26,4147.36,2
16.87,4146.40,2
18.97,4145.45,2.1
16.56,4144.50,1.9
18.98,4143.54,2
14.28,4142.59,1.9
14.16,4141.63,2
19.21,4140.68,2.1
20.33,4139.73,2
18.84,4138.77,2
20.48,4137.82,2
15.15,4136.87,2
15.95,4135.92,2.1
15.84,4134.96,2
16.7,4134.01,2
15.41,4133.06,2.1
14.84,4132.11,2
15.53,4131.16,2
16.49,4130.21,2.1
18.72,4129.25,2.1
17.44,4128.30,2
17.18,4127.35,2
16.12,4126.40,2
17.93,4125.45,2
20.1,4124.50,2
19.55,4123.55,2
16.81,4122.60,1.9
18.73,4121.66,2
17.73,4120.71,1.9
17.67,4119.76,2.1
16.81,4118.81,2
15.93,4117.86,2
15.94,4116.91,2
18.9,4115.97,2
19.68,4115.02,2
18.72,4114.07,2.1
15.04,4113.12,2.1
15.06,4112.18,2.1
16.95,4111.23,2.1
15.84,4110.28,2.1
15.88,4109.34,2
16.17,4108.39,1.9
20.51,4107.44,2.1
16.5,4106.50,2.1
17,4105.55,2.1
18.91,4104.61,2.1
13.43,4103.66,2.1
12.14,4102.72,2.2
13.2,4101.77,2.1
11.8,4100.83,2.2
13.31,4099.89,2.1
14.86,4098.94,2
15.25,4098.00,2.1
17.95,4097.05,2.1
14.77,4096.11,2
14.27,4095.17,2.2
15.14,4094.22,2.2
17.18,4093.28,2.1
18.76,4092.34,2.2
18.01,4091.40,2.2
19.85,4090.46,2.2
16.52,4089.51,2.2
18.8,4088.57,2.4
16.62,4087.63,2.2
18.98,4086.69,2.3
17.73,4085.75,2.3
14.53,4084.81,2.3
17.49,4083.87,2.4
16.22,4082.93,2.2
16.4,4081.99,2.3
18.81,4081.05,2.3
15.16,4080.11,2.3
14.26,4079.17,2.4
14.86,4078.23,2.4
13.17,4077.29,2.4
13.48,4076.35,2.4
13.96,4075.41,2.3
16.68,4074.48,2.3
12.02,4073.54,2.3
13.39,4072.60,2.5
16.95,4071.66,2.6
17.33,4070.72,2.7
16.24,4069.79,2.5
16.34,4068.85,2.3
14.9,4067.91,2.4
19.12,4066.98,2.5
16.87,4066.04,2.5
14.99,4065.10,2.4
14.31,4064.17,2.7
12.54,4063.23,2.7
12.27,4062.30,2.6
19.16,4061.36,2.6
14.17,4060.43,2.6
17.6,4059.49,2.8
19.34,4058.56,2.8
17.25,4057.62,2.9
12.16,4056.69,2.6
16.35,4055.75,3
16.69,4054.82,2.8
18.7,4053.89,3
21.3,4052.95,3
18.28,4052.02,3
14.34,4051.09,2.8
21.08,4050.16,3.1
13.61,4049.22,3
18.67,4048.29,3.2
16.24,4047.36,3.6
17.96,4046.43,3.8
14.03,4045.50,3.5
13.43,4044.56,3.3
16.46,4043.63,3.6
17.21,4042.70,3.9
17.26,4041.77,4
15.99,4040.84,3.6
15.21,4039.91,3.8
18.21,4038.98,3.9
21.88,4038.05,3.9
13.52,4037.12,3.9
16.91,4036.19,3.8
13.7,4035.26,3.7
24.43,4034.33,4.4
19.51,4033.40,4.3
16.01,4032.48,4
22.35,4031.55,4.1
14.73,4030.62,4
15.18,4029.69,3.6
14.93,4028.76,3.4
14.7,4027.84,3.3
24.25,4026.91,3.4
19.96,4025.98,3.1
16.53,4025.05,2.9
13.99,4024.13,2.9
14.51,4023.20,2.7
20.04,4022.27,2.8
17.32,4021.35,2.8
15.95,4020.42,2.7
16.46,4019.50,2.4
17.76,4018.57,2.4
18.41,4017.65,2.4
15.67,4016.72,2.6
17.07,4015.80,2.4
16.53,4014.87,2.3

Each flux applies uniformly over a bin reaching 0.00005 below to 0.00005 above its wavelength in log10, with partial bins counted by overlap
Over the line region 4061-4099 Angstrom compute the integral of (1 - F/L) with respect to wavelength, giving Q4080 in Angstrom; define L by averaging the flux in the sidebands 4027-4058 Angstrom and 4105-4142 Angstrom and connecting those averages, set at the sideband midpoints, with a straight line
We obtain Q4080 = 2.5 Angstrom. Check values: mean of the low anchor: 17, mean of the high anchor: 17.2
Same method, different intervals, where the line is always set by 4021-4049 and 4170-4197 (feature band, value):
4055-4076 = 1.6 Angstrom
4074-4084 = 0.8 Angstrom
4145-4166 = -0.7 Angstrom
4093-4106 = 1.4 Angstrom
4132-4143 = -0.3 Angstrom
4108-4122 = -0.3 Angstrom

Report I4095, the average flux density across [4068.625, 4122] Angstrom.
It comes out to 16.2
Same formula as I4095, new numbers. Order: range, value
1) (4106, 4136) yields 17.1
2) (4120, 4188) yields 16.8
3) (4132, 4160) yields 16.8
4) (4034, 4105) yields 16.2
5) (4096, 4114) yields 15.6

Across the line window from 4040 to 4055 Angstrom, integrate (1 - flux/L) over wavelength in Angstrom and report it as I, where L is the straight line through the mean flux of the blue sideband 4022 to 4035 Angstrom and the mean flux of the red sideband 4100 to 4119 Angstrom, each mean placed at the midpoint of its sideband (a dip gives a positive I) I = 0.45 Angstrom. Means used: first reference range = 17.8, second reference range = 16.2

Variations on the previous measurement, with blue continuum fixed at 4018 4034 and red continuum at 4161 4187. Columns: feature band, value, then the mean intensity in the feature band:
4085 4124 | 0.6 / 16.6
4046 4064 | 0.6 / 16.7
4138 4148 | -0.6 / 17.7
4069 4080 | 1.5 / 14.8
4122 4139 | -0.4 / 17.2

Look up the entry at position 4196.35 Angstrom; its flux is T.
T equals 16.06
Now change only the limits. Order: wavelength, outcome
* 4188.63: 16.34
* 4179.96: 15.91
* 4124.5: 20.1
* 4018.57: 17.76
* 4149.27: 14.49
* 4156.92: 14.18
